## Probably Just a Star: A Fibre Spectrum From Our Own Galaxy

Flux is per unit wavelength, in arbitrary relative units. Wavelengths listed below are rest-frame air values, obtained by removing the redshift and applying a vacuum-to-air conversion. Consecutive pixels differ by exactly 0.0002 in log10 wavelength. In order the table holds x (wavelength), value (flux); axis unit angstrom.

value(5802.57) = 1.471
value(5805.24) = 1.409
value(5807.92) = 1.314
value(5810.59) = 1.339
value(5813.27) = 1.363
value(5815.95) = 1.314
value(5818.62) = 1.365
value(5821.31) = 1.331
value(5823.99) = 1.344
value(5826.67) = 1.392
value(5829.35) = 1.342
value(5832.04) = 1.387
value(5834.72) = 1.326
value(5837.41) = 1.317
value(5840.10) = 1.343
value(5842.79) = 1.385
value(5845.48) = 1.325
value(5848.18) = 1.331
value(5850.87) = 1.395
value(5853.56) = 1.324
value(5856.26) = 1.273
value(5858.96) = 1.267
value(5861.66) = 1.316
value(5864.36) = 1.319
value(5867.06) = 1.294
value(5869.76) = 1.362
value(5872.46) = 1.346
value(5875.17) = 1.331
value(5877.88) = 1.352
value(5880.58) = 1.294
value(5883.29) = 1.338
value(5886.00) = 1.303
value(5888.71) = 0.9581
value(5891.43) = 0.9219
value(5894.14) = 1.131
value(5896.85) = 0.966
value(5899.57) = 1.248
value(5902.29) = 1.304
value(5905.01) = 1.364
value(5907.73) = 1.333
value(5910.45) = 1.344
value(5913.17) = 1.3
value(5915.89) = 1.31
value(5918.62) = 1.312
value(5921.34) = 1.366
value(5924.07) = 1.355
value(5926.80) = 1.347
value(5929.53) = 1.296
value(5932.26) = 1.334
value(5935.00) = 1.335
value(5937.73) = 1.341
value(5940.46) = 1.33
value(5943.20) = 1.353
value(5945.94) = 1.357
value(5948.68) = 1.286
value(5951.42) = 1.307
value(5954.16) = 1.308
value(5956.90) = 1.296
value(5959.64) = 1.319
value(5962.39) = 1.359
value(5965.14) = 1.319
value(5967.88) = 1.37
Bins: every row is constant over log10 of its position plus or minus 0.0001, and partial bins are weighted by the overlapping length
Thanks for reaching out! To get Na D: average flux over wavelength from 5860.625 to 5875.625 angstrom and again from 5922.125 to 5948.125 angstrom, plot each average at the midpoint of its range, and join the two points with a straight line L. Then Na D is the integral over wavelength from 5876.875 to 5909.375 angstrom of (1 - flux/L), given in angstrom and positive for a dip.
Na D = 3.0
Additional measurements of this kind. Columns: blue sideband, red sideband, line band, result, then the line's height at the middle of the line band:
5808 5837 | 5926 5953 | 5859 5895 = 2.30 angstrom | 1.34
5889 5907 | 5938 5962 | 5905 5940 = -2.91 angstrom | 1.23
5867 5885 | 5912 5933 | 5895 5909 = 0.96 angstrom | 1.33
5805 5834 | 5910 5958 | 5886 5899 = 2.86 angstrom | 1.34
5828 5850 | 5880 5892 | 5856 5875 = -1.05 angstrom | 1.25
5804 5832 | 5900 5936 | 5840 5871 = 0.38 angstrom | 1.34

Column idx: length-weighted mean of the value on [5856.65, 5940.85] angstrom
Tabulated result 1.28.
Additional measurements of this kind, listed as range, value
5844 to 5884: 1.32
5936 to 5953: 1.33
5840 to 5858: 1.34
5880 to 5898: 1.13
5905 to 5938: 1.33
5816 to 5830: 1.35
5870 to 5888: 1.32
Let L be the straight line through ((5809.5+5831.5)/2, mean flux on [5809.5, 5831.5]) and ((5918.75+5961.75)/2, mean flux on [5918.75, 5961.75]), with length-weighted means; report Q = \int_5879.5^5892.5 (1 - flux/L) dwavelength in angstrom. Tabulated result 1.7 angstrom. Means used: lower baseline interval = 1.35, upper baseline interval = 1.33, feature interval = 1.16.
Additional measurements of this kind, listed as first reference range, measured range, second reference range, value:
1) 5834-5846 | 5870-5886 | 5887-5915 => -1.1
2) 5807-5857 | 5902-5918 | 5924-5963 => 0.1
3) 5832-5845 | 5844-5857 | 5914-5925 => 0.1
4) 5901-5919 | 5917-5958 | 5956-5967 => -0.1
